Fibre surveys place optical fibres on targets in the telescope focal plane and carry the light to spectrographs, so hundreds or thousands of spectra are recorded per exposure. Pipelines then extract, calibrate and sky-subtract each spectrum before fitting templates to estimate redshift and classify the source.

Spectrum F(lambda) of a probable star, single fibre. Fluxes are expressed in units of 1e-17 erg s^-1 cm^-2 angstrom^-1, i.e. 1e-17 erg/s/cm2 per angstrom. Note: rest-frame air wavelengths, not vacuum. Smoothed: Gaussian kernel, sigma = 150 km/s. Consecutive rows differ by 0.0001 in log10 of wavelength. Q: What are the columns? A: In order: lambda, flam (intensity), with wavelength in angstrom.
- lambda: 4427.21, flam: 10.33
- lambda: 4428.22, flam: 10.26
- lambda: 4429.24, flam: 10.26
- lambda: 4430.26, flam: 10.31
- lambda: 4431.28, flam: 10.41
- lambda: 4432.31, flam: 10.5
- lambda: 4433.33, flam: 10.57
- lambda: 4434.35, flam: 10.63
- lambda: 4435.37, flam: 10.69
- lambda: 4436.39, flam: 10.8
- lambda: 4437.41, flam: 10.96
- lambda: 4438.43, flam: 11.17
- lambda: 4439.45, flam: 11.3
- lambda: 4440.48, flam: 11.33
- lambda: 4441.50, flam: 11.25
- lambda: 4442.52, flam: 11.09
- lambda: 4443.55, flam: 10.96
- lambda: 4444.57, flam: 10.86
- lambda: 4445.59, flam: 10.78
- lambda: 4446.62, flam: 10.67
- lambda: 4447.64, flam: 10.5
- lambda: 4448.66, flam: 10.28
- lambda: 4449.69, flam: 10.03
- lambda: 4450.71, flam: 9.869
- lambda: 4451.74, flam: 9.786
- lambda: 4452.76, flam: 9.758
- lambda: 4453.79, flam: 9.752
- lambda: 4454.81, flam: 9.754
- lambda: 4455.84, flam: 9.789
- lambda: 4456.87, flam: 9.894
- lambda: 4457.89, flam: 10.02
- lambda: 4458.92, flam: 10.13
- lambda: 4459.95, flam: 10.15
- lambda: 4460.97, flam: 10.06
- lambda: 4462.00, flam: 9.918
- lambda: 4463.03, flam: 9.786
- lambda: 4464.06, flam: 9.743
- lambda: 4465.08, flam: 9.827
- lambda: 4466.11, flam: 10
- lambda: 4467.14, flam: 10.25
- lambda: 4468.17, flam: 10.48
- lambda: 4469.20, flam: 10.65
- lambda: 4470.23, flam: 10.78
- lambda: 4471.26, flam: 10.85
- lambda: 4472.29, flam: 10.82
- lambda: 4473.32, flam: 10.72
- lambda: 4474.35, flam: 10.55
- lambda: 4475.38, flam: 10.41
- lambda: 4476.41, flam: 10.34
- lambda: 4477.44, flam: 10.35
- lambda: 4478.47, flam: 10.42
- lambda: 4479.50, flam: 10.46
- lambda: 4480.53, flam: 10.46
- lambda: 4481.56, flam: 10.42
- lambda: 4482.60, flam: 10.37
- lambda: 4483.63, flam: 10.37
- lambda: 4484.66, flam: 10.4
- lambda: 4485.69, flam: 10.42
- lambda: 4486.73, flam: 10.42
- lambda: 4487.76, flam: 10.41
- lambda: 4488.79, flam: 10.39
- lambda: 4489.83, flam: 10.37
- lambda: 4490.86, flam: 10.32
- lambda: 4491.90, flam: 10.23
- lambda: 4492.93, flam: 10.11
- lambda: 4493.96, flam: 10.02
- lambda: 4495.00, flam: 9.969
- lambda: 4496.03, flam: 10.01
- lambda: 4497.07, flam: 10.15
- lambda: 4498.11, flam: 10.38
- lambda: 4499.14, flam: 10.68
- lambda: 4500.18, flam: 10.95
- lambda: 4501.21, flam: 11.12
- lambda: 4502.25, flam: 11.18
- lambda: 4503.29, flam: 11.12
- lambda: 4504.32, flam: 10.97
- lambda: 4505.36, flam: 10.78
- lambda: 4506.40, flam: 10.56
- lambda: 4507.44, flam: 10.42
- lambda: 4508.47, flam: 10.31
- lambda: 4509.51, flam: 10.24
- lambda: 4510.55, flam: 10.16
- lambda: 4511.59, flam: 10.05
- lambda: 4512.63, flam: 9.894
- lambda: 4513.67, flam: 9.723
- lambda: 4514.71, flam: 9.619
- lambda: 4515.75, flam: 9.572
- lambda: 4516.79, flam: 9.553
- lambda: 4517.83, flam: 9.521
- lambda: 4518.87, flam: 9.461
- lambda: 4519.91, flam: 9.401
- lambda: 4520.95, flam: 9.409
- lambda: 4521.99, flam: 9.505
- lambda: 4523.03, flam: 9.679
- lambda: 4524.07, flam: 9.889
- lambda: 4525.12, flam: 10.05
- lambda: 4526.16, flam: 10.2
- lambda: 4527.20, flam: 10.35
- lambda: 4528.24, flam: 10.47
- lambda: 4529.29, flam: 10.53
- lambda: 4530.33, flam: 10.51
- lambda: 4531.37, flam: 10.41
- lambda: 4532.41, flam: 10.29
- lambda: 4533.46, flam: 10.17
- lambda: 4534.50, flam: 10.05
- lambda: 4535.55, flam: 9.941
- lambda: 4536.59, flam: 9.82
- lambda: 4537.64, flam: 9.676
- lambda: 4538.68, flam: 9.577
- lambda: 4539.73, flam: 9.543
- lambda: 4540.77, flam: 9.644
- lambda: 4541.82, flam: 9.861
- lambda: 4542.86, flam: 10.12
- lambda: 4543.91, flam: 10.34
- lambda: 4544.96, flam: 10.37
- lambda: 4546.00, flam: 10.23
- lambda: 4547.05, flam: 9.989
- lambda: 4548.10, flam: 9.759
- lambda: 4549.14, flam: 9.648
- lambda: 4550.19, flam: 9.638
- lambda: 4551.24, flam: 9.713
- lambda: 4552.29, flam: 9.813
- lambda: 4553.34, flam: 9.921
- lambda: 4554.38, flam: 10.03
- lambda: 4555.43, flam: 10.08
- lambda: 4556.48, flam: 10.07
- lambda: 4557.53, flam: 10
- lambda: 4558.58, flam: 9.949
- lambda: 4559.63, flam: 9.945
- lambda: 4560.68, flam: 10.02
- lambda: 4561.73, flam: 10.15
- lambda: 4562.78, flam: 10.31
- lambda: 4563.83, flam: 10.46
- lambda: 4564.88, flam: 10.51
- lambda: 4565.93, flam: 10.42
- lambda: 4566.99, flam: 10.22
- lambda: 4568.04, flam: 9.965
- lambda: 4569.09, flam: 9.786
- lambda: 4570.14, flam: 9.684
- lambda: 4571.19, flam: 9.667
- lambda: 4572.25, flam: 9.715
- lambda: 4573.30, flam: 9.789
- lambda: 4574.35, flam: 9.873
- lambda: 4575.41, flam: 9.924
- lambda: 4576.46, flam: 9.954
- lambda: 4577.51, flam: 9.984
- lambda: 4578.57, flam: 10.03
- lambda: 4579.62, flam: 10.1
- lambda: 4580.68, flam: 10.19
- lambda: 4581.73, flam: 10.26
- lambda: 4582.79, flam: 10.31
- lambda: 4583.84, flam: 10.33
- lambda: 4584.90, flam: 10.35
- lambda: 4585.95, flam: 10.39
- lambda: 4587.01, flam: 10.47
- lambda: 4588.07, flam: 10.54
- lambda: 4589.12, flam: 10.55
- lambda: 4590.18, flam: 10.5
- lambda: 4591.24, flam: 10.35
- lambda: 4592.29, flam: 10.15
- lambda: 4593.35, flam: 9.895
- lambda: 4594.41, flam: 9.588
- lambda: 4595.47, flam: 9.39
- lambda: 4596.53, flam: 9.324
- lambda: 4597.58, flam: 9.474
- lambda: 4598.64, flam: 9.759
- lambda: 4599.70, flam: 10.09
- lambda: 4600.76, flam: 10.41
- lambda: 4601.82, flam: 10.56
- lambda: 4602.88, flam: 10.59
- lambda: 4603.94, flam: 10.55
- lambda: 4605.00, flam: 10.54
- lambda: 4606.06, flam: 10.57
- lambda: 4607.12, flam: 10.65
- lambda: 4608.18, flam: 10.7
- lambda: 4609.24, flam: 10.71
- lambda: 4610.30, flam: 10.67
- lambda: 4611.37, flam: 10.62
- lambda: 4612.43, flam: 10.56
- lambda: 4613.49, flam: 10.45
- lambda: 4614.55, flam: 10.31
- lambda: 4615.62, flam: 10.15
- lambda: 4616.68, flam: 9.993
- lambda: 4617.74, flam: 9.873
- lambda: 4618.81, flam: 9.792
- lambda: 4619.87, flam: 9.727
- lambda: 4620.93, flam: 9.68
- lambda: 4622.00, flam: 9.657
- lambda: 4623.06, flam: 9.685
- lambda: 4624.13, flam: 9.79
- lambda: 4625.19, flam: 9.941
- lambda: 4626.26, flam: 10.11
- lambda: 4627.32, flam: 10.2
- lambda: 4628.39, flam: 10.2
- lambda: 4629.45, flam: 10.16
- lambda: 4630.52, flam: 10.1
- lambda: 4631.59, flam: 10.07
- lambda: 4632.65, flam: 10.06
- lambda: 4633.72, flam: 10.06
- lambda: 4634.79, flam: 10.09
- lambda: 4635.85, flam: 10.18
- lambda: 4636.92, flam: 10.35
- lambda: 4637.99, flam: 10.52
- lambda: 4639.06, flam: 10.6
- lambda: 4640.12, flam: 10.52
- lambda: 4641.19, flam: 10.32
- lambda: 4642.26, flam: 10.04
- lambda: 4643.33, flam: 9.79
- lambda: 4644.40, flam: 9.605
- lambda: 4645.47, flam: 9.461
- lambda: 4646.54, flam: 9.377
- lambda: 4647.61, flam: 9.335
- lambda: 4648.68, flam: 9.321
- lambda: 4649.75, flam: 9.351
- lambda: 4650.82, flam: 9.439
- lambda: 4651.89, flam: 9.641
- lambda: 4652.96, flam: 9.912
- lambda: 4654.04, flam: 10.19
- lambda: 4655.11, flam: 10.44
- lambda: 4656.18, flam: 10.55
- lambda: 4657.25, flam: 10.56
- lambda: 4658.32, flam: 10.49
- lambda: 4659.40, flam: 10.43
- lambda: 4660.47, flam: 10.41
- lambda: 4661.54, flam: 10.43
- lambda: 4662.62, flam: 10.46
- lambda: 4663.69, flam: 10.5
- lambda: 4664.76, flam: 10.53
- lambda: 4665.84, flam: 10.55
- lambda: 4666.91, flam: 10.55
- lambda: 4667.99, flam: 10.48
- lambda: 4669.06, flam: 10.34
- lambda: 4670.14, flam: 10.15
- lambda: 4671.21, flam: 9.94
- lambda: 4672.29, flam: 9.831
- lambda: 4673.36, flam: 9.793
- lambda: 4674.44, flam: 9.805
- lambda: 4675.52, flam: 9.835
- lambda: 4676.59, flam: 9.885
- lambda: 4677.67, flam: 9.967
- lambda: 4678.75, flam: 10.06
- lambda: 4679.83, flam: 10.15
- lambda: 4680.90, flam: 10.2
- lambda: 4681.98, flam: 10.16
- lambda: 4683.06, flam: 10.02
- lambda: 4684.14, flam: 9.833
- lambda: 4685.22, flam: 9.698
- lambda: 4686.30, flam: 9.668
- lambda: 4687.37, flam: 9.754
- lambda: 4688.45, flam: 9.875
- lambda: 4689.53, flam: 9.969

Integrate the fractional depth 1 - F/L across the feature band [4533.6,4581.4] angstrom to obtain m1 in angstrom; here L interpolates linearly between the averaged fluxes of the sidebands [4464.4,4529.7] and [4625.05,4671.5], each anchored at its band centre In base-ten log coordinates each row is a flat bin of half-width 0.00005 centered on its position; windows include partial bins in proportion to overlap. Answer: 1.2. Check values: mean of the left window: 10.3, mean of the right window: 10.1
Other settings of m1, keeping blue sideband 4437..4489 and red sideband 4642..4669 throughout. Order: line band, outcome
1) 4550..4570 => 0.4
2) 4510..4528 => 0.9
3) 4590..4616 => -0.2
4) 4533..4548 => 0.5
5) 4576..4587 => 0.0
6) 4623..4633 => 0.1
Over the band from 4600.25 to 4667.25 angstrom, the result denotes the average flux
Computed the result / 10.2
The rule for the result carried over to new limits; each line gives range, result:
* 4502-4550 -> 10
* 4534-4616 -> 10.1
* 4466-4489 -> 10.5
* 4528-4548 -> 10.1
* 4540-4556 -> 9.94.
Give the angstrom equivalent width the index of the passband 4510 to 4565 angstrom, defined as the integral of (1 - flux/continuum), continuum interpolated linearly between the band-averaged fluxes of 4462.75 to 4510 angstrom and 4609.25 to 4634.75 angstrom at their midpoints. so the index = 1.9 angstrom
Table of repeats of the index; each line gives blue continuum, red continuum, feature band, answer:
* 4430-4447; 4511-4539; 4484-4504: -0.4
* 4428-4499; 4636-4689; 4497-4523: 0.3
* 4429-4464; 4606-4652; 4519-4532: 0.3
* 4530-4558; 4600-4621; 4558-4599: 0.5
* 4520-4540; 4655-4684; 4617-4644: 0.3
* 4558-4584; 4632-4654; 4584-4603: -0.2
